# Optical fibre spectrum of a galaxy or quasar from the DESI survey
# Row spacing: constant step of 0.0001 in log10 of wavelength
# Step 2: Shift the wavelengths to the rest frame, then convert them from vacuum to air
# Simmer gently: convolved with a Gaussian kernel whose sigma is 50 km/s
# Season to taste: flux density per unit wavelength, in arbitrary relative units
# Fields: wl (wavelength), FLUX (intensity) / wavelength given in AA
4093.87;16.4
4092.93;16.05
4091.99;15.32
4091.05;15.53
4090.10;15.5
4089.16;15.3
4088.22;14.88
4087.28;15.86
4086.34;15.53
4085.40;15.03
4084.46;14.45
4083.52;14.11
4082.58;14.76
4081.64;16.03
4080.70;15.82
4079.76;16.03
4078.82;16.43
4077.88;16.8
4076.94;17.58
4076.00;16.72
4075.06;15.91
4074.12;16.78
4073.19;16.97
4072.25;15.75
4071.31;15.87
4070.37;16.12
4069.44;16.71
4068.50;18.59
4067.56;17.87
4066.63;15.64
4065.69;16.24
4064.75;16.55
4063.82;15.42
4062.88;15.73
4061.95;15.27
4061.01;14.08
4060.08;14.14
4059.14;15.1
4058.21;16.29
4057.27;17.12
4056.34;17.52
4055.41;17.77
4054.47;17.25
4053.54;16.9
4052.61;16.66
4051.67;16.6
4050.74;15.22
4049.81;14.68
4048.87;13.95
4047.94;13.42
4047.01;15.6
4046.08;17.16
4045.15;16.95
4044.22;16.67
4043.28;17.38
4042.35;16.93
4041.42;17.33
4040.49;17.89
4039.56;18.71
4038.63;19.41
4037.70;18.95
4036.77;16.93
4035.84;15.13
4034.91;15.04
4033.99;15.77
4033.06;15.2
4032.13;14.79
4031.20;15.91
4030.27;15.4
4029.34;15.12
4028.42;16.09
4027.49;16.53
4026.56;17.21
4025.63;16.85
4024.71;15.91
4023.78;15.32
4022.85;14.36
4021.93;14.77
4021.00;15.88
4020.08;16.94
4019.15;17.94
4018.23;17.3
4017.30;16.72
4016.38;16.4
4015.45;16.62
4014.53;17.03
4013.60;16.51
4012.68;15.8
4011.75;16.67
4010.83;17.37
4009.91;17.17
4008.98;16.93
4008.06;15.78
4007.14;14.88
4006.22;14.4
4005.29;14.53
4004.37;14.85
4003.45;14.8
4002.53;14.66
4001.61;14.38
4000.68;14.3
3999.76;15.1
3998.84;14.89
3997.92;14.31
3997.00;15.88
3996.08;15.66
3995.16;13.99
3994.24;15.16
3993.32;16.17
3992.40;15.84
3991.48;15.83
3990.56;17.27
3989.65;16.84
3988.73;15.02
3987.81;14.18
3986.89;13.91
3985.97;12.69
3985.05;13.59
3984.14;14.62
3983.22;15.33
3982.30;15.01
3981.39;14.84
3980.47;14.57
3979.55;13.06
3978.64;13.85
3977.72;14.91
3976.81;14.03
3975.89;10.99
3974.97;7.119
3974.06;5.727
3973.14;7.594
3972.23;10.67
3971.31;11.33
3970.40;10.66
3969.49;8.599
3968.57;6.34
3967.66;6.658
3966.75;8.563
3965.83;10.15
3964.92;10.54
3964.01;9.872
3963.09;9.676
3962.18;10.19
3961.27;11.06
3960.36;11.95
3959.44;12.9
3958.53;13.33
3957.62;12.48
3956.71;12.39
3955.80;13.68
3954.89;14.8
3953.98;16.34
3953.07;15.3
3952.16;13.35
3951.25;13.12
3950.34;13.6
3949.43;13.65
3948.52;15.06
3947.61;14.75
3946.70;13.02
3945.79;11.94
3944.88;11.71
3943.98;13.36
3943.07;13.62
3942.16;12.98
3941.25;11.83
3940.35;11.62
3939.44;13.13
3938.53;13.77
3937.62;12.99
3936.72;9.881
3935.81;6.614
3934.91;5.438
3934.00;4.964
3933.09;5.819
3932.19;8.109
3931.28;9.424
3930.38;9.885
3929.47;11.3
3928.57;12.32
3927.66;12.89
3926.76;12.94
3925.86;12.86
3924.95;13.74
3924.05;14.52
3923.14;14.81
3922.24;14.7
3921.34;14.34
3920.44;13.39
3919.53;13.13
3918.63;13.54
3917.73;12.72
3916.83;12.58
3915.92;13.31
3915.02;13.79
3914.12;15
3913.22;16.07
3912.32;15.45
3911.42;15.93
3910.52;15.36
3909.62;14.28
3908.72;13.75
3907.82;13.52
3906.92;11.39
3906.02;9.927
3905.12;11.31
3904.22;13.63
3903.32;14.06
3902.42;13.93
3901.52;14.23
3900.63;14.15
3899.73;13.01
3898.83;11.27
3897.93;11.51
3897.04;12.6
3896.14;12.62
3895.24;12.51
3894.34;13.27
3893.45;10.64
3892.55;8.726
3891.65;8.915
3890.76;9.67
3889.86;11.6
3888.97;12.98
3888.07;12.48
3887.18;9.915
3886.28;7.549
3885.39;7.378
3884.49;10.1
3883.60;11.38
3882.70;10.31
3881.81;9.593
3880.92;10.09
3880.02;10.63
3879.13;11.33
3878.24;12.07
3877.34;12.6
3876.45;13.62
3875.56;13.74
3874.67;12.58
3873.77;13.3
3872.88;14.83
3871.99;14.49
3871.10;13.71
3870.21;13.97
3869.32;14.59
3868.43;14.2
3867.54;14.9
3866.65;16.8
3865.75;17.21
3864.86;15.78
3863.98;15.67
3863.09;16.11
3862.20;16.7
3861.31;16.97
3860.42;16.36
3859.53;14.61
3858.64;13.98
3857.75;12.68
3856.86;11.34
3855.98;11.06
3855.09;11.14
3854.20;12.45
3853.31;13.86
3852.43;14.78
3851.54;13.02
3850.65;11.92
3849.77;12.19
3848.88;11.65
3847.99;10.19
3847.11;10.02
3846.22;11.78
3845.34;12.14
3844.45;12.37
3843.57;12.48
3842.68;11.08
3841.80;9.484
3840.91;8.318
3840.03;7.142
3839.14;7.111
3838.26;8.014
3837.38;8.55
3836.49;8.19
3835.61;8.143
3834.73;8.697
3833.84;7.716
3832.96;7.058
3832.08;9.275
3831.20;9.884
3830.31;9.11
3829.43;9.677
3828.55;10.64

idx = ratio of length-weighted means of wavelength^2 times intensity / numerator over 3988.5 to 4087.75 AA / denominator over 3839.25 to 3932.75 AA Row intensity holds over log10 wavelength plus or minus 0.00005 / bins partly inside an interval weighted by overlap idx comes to 1.37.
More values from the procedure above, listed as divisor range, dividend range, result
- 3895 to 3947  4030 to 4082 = 1.40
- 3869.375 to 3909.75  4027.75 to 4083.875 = 1.47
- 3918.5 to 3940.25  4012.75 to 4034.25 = 1.48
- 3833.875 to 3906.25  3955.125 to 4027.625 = 1.23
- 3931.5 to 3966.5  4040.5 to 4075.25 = 1.46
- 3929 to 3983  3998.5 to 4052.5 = 1.45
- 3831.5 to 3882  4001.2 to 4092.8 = 1.45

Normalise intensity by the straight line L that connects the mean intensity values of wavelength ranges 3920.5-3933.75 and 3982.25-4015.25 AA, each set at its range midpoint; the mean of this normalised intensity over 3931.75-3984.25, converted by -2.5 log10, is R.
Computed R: 0.16 mag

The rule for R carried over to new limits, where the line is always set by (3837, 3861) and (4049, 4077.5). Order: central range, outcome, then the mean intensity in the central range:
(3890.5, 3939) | 0.061 mag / 12.2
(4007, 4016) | -0.096 mag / 16.5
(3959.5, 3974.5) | 0.437 mag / 9.44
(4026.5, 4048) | -0.056 mag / 16.5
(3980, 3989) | 0.013 mag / 14.4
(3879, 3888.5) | 0.221 mag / 10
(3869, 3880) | -0.104 mag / 13.3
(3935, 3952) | 0.097 mag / 12.5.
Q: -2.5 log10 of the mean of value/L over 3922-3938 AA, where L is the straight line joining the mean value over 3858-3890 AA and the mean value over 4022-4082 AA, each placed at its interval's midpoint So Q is 0.31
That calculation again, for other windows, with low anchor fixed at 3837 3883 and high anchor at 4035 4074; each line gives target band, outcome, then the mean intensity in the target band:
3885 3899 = 0.22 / 10.9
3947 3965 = 0.12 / 12.9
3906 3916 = -0.04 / 14.2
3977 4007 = 0.03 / 14.8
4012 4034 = -0.02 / 16.1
